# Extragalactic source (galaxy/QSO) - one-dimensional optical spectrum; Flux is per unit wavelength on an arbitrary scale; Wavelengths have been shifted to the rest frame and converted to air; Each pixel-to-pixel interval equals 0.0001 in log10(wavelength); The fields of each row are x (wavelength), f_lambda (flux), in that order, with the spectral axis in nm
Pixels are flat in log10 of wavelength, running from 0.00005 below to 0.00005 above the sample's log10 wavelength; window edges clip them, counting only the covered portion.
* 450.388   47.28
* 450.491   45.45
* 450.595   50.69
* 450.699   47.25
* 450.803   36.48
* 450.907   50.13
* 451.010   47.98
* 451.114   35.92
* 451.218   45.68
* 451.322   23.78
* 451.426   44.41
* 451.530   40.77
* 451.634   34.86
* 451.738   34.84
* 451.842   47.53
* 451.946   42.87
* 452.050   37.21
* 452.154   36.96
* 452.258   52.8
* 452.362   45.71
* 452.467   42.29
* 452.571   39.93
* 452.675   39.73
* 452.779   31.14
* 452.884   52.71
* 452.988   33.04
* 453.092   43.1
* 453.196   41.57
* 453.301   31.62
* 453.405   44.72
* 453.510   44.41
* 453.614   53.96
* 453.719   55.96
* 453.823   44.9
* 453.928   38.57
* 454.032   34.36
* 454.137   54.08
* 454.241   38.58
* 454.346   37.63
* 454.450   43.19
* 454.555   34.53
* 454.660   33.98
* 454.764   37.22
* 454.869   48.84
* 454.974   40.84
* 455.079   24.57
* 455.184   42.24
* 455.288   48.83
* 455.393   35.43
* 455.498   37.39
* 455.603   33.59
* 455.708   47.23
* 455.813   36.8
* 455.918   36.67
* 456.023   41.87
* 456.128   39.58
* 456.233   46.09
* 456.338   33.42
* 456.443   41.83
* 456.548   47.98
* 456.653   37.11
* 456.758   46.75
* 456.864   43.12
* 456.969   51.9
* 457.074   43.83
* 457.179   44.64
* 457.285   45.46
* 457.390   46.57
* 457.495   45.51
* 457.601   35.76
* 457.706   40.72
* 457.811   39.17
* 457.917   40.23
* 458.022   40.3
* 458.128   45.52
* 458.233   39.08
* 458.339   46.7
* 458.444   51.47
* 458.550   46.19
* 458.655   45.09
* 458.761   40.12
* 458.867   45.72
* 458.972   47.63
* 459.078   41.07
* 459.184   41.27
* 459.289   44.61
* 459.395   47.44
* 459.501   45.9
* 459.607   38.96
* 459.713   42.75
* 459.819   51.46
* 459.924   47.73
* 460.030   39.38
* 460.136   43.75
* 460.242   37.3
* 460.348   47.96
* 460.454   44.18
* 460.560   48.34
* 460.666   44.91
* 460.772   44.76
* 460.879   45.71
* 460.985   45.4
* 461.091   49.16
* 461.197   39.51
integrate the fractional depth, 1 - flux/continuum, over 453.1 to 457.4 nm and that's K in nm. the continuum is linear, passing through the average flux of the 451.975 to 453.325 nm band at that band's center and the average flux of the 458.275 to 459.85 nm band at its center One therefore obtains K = 0.08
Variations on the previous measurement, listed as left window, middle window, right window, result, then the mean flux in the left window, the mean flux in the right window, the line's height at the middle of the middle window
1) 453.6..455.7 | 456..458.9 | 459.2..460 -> 0.00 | 40.8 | 45.2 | 43.3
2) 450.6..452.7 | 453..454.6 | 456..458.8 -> -0.01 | 41.6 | 43.2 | 42.2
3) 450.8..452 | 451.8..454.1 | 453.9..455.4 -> -0.14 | 40.6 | 39.7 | 40.2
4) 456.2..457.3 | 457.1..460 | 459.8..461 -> 0.02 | 43.7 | 44.9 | 44.3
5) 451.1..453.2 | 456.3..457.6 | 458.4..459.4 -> -0.01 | 40.4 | 44.9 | 43.6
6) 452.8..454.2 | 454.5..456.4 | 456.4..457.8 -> 0.21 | 43.7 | 43.8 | 43.8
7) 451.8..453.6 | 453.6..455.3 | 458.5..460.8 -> 0.04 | 41.8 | 44.4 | 42.5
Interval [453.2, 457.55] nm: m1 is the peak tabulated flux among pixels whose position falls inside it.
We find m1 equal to 55.96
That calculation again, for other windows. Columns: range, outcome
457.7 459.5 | 51.47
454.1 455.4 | 54.08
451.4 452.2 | 47.53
